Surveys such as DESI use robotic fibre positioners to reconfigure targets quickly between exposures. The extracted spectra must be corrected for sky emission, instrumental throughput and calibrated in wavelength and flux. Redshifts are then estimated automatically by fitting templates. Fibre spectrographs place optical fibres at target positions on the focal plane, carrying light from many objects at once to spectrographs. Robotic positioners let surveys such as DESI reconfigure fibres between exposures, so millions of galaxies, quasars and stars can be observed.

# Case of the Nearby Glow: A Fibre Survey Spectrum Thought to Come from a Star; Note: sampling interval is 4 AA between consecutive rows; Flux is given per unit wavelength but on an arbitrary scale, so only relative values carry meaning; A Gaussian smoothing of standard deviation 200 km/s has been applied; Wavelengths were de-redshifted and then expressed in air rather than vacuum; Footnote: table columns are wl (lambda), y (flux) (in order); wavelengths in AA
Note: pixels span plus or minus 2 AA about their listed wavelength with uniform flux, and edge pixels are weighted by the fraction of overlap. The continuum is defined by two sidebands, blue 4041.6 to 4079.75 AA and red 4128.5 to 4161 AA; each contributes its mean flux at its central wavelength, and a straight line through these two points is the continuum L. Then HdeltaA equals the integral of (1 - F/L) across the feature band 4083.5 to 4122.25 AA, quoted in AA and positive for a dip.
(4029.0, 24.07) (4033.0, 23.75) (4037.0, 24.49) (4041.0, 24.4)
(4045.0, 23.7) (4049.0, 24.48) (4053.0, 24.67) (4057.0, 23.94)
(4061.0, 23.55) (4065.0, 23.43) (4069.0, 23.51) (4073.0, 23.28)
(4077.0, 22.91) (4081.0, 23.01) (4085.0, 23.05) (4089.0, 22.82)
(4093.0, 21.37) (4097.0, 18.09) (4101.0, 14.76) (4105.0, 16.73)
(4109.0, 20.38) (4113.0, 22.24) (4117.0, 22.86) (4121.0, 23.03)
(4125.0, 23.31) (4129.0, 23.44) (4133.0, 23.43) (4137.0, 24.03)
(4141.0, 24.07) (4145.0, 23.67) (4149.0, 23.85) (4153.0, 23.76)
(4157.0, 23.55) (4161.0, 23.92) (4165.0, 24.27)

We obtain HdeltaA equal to 5.4 AA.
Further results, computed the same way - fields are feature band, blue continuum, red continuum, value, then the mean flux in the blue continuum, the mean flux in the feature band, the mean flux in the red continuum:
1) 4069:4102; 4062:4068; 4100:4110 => -1.9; 23.5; 21.5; 17.2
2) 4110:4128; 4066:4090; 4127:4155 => 0.6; 23.1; 22.8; 23.8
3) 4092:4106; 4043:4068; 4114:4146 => 3.6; 23.9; 17.6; 23.4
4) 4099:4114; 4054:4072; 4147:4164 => 3.4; 23.6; 18.3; 23.8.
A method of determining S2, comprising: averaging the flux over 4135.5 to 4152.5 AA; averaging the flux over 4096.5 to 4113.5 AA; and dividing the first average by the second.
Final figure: 1.32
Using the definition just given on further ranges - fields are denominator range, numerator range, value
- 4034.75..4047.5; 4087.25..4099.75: 0.84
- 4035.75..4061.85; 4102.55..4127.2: 0.88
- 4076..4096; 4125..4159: 1.06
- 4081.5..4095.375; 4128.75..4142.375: 1.06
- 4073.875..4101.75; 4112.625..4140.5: 1.10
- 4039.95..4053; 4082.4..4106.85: 0.81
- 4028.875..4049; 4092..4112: 0.76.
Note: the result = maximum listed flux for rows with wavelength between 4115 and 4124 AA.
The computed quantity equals 23.03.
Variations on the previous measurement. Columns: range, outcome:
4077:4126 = 23.31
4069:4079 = 23.51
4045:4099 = 24.67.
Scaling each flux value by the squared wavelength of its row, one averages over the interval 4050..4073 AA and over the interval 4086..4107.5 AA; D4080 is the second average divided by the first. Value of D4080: 0.81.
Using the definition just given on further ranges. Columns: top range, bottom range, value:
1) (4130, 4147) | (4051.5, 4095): 1.06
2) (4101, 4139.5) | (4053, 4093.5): 0.96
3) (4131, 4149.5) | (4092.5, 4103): 1.38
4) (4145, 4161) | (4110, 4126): 1.06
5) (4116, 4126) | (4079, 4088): 1.02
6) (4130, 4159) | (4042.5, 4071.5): 1.04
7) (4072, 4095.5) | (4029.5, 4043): 0.96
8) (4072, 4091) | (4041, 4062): 0.97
